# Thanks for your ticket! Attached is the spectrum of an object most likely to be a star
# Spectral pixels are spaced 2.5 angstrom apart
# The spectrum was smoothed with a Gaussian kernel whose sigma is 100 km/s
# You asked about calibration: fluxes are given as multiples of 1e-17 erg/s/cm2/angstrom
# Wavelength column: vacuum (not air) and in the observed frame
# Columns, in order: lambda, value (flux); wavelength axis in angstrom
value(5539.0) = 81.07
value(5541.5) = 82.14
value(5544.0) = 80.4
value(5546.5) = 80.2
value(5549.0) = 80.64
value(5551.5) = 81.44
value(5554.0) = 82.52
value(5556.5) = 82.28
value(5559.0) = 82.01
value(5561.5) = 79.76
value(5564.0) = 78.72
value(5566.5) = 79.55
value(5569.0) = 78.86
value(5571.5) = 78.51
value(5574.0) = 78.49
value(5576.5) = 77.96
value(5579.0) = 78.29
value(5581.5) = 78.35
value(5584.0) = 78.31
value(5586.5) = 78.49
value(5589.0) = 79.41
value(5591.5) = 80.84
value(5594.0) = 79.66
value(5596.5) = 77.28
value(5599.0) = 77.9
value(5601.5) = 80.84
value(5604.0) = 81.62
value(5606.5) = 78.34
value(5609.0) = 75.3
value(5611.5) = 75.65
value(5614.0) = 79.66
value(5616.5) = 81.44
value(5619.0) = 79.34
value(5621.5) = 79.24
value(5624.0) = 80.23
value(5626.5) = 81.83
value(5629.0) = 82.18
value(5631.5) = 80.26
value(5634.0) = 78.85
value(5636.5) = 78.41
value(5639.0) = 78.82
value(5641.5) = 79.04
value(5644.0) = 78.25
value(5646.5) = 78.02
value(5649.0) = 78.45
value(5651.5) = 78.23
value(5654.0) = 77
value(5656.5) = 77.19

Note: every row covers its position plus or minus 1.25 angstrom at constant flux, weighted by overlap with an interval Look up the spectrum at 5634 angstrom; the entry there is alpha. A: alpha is 78.85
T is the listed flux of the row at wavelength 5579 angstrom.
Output 78.29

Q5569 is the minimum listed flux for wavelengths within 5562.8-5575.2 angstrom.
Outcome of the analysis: 78.49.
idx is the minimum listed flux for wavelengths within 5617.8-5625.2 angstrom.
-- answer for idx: 79.24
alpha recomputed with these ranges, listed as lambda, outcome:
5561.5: 79.76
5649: 78.45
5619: 79.34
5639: 78.82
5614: 79.66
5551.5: 81.44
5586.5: 78.49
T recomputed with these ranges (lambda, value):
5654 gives 77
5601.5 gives 80.84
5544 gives 80.4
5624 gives 80.23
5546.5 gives 80.2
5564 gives 78.72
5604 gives 81.62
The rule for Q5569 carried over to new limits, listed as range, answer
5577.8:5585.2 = 78.29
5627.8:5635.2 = 78.85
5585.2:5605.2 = 77.28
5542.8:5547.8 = 80.2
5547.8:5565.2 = 78.72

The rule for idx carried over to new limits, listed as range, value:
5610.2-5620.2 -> 75.65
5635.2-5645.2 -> 78.25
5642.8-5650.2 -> 78.02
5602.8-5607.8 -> 78.34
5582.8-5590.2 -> 78.31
